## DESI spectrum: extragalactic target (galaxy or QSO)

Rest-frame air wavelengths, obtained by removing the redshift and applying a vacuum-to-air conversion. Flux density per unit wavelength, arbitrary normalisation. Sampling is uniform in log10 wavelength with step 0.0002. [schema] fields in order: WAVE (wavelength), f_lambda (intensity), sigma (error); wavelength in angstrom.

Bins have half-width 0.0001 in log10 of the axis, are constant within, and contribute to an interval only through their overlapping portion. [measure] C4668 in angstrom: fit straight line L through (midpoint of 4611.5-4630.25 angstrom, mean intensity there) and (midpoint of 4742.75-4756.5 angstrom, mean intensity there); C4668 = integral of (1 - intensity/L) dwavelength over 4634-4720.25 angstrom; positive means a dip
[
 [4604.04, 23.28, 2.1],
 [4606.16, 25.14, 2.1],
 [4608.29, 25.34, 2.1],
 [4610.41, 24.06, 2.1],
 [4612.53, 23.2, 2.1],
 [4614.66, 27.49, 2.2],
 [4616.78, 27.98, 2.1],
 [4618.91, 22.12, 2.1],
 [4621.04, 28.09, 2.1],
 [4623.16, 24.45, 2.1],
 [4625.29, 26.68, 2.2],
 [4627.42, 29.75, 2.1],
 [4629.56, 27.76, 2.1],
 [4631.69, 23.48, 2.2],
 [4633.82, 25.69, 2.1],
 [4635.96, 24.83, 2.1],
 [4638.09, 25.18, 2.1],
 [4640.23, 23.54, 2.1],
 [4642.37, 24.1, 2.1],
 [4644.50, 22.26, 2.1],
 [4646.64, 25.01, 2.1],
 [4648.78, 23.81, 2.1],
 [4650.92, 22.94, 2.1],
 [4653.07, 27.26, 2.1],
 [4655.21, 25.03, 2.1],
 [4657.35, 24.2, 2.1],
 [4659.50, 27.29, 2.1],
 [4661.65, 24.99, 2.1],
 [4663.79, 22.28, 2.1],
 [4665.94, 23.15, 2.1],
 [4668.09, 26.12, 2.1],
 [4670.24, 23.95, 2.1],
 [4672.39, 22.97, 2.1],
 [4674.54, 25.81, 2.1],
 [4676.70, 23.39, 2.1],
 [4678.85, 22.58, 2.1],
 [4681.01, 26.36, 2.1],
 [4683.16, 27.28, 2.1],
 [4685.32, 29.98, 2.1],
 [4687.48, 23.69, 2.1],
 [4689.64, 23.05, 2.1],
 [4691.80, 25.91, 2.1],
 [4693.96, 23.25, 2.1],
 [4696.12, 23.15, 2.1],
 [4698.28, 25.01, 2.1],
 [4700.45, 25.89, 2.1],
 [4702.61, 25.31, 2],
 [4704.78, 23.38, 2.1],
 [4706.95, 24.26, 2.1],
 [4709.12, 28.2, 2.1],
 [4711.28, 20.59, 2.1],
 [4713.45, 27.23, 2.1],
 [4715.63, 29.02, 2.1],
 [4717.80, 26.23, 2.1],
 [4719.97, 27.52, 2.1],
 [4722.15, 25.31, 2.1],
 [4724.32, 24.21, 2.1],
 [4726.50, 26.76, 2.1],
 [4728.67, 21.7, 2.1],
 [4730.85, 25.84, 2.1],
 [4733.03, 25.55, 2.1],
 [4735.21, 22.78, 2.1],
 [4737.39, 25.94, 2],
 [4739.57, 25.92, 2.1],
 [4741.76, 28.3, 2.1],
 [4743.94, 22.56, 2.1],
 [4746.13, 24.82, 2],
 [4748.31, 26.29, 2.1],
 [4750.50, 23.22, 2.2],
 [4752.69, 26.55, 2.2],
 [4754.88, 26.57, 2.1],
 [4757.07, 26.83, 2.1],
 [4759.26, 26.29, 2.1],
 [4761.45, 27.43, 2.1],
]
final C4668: 3.1 angstrom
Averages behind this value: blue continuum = 26.4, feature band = 24.9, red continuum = 25.1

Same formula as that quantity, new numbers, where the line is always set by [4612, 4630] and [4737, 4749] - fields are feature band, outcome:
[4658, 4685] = 1.3 angstrom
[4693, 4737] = 1.2 angstrom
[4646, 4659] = 0.7 angstrom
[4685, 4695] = 0.4 angstrom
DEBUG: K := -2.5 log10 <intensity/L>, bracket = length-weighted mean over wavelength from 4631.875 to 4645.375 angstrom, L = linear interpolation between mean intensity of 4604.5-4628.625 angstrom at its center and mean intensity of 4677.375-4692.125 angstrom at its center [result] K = 0.06 mag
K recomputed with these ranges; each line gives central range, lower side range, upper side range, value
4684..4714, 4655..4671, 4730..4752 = -0.002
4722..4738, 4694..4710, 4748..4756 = 0.024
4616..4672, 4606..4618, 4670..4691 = 0.010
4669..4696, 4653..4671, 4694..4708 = -0.009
